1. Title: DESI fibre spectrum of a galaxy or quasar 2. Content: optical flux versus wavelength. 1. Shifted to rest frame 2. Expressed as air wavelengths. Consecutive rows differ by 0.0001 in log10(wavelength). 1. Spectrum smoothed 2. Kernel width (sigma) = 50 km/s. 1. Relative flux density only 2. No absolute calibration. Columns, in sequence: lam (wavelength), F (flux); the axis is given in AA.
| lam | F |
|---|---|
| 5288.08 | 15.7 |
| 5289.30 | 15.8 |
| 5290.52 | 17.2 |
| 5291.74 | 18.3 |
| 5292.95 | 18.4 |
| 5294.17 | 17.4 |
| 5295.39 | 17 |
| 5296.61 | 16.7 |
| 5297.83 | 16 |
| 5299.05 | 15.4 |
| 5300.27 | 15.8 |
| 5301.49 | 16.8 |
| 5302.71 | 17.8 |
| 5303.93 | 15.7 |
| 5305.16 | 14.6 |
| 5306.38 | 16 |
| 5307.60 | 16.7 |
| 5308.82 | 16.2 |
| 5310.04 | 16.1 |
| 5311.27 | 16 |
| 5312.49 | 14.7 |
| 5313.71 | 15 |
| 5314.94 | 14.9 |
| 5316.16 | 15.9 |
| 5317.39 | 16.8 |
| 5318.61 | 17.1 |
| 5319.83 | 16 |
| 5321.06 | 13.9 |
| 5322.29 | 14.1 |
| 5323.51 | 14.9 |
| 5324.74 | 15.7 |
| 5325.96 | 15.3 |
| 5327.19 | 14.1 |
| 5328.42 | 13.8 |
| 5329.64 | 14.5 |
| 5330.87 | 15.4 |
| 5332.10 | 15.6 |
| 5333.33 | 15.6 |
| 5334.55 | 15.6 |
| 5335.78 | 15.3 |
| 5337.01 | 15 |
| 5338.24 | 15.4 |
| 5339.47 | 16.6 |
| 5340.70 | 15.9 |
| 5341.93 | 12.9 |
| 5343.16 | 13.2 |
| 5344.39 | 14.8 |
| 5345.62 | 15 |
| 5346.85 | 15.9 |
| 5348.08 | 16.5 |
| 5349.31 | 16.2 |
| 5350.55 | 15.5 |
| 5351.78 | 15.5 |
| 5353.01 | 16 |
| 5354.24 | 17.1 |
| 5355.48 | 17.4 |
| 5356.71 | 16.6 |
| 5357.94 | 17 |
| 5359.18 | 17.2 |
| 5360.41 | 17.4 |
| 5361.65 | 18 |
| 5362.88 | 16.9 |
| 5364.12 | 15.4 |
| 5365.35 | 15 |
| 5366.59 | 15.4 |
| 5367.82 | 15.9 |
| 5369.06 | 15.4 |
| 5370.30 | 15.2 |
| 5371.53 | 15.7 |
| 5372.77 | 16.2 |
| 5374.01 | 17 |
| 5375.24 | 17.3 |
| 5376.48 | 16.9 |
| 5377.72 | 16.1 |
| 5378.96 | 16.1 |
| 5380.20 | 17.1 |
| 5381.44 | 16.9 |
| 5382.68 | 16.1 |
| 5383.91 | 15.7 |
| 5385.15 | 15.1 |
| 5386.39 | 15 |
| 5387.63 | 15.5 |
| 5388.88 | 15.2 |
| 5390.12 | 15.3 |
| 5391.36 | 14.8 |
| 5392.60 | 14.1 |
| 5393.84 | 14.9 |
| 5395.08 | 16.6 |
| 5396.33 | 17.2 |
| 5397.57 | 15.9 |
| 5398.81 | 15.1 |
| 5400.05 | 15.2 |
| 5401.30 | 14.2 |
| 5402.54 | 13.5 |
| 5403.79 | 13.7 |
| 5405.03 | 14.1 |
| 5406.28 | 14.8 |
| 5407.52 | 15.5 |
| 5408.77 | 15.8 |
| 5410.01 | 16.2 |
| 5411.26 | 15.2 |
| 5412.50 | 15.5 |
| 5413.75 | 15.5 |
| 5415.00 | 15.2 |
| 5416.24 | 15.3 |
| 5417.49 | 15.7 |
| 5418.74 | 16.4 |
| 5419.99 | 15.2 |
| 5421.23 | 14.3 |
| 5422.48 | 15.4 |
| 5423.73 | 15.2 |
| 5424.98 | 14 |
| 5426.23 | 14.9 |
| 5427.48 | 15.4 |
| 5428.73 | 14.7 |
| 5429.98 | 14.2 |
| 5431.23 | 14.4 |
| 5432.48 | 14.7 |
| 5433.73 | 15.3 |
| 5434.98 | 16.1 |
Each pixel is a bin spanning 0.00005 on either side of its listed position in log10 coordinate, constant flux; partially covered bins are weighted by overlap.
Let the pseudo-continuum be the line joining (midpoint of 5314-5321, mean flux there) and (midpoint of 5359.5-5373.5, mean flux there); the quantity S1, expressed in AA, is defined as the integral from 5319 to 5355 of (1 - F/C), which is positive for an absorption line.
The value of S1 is 1.65 AA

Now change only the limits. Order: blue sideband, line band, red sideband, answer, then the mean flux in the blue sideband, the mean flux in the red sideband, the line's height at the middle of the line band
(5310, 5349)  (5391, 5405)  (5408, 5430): 0.2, 15.2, 15.3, 15.3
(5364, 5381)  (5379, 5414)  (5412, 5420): 1.0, 16.1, 15.6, 15.8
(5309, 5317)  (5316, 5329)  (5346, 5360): 0.4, 15.5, 16.4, 15.7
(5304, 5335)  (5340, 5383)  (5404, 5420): -1.9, 15.4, 15.4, 15.4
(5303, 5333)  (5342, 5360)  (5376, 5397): -0.4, 15.4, 15.8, 15.6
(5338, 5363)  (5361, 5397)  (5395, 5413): -0.8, 16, 15.2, 15.6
